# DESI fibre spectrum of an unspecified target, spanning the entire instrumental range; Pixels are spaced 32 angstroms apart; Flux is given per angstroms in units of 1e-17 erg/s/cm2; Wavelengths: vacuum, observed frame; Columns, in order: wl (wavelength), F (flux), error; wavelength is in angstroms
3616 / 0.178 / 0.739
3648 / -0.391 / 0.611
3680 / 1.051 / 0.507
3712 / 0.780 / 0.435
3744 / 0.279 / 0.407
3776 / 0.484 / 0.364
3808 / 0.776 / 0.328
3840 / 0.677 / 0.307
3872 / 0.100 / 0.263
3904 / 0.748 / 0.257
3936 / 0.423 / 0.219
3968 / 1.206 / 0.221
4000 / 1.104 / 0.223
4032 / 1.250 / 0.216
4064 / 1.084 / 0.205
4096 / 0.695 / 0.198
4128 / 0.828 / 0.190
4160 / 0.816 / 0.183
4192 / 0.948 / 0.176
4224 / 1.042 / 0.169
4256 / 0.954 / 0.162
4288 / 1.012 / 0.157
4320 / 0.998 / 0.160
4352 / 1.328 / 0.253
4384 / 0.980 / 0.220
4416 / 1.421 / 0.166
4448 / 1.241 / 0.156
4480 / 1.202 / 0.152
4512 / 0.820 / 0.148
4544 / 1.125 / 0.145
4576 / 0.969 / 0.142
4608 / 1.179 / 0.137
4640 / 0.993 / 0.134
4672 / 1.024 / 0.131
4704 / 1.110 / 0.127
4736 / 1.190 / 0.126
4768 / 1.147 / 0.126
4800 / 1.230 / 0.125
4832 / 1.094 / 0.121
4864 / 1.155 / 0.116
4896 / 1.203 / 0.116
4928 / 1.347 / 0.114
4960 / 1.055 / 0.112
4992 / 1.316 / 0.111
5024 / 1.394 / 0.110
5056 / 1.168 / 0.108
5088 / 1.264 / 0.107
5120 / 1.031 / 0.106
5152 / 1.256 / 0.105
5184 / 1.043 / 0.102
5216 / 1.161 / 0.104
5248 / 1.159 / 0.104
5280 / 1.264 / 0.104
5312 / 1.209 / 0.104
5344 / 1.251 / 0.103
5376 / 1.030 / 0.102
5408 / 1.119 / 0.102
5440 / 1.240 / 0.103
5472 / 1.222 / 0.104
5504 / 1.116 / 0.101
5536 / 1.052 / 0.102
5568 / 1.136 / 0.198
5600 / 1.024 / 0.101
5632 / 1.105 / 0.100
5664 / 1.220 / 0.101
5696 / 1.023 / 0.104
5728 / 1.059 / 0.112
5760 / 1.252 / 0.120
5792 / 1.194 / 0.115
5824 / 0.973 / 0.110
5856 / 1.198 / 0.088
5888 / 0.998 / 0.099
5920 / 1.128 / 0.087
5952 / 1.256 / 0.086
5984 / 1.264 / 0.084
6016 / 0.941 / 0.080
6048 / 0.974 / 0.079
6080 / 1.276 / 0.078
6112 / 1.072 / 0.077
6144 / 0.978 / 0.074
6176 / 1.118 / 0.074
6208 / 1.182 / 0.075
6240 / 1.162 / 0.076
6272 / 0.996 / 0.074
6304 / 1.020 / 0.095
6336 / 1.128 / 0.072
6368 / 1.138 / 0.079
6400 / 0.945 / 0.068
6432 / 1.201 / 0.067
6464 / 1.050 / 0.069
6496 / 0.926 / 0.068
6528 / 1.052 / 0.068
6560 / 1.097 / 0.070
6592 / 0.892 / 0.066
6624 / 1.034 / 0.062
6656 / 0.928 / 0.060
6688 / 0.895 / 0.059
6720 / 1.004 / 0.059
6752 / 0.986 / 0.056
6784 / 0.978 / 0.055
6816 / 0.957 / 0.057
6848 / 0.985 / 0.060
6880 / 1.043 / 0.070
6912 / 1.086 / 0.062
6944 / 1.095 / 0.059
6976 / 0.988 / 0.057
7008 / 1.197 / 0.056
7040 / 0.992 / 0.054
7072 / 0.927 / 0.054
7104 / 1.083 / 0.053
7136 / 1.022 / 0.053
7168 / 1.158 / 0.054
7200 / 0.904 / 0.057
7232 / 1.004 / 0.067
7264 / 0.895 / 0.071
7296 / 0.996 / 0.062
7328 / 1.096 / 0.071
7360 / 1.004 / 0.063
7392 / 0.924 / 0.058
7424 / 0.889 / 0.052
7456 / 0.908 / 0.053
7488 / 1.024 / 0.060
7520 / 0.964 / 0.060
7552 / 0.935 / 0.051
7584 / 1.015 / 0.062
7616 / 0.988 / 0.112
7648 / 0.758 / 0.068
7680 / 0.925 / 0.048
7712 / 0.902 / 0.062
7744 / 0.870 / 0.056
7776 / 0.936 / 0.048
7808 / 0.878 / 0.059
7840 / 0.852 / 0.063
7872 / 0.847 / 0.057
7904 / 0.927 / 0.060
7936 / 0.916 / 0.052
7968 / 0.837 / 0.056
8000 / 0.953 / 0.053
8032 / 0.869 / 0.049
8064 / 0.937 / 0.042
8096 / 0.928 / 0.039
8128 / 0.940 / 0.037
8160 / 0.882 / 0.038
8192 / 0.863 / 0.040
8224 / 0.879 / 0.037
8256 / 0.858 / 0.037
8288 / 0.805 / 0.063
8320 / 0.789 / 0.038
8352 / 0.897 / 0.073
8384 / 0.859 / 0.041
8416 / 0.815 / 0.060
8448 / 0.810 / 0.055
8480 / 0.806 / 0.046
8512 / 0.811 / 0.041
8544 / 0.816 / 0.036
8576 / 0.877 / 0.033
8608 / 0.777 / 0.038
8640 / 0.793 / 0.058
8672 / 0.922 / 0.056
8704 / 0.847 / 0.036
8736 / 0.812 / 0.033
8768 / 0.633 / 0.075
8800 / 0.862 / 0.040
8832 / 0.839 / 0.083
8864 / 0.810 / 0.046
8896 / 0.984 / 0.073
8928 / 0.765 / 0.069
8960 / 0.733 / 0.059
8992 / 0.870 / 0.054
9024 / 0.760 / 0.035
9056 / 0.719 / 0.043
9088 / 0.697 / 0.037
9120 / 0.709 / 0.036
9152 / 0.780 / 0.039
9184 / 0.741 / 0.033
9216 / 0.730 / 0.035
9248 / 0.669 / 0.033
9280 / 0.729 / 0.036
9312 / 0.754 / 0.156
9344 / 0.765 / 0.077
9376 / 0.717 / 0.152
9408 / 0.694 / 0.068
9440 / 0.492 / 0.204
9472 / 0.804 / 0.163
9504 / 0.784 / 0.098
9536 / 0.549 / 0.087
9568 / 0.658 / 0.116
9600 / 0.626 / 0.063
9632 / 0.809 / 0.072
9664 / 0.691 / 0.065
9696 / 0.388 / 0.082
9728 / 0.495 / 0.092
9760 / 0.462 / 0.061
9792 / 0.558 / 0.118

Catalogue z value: 0.068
